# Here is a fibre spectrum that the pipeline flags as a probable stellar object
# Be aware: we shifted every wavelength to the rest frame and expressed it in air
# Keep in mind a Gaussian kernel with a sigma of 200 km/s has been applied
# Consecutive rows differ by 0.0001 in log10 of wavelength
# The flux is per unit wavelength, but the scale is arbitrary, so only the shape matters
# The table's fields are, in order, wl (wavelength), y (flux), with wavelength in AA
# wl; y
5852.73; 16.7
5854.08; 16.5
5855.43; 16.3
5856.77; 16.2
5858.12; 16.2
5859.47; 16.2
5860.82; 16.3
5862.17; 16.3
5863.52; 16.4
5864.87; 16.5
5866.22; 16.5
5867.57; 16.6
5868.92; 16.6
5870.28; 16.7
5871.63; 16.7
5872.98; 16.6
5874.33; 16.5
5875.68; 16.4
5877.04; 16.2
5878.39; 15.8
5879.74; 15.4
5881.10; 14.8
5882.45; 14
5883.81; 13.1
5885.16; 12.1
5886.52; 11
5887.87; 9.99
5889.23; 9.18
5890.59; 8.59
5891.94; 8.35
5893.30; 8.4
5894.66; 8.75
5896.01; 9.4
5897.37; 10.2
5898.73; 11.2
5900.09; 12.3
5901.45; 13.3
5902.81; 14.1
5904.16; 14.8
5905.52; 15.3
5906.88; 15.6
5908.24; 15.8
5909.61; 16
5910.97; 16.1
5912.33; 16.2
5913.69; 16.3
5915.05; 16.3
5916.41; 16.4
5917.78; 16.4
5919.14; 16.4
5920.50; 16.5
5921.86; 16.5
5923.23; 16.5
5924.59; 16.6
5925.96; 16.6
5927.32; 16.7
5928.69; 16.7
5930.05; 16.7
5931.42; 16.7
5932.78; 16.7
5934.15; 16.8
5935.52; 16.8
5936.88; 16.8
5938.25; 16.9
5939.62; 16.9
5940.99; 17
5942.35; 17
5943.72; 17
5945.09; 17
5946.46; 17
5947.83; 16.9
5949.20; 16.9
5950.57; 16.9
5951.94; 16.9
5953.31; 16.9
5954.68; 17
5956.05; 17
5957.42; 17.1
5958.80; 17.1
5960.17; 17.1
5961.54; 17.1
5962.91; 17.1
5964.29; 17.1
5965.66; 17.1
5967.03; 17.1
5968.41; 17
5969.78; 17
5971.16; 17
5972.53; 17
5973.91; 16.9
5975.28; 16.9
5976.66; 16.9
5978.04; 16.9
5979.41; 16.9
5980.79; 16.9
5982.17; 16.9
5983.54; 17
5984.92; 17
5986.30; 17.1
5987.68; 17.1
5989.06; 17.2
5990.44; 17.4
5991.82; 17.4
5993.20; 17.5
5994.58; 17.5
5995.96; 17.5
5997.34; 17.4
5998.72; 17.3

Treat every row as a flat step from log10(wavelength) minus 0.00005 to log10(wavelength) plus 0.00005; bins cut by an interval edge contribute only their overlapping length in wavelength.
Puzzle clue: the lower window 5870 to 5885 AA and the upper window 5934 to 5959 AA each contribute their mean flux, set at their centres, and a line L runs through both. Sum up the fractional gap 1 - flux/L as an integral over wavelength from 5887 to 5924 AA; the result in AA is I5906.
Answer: 6.0 AA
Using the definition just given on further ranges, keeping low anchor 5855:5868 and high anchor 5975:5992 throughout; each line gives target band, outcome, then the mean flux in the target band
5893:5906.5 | 3.8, 12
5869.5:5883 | 0.4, 15.9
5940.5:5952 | -0.1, 17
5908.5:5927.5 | 0.3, 16.4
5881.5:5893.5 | 4.2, 10.7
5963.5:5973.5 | -0.1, 17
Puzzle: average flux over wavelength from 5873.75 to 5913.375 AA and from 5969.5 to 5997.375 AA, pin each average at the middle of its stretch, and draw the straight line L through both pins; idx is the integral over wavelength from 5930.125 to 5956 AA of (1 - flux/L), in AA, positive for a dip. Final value -2.70 AA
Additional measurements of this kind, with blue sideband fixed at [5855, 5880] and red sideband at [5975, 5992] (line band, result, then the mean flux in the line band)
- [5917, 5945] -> 0.0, 16.7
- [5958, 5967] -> -0.1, 17.1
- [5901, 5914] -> 1.0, 15.4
